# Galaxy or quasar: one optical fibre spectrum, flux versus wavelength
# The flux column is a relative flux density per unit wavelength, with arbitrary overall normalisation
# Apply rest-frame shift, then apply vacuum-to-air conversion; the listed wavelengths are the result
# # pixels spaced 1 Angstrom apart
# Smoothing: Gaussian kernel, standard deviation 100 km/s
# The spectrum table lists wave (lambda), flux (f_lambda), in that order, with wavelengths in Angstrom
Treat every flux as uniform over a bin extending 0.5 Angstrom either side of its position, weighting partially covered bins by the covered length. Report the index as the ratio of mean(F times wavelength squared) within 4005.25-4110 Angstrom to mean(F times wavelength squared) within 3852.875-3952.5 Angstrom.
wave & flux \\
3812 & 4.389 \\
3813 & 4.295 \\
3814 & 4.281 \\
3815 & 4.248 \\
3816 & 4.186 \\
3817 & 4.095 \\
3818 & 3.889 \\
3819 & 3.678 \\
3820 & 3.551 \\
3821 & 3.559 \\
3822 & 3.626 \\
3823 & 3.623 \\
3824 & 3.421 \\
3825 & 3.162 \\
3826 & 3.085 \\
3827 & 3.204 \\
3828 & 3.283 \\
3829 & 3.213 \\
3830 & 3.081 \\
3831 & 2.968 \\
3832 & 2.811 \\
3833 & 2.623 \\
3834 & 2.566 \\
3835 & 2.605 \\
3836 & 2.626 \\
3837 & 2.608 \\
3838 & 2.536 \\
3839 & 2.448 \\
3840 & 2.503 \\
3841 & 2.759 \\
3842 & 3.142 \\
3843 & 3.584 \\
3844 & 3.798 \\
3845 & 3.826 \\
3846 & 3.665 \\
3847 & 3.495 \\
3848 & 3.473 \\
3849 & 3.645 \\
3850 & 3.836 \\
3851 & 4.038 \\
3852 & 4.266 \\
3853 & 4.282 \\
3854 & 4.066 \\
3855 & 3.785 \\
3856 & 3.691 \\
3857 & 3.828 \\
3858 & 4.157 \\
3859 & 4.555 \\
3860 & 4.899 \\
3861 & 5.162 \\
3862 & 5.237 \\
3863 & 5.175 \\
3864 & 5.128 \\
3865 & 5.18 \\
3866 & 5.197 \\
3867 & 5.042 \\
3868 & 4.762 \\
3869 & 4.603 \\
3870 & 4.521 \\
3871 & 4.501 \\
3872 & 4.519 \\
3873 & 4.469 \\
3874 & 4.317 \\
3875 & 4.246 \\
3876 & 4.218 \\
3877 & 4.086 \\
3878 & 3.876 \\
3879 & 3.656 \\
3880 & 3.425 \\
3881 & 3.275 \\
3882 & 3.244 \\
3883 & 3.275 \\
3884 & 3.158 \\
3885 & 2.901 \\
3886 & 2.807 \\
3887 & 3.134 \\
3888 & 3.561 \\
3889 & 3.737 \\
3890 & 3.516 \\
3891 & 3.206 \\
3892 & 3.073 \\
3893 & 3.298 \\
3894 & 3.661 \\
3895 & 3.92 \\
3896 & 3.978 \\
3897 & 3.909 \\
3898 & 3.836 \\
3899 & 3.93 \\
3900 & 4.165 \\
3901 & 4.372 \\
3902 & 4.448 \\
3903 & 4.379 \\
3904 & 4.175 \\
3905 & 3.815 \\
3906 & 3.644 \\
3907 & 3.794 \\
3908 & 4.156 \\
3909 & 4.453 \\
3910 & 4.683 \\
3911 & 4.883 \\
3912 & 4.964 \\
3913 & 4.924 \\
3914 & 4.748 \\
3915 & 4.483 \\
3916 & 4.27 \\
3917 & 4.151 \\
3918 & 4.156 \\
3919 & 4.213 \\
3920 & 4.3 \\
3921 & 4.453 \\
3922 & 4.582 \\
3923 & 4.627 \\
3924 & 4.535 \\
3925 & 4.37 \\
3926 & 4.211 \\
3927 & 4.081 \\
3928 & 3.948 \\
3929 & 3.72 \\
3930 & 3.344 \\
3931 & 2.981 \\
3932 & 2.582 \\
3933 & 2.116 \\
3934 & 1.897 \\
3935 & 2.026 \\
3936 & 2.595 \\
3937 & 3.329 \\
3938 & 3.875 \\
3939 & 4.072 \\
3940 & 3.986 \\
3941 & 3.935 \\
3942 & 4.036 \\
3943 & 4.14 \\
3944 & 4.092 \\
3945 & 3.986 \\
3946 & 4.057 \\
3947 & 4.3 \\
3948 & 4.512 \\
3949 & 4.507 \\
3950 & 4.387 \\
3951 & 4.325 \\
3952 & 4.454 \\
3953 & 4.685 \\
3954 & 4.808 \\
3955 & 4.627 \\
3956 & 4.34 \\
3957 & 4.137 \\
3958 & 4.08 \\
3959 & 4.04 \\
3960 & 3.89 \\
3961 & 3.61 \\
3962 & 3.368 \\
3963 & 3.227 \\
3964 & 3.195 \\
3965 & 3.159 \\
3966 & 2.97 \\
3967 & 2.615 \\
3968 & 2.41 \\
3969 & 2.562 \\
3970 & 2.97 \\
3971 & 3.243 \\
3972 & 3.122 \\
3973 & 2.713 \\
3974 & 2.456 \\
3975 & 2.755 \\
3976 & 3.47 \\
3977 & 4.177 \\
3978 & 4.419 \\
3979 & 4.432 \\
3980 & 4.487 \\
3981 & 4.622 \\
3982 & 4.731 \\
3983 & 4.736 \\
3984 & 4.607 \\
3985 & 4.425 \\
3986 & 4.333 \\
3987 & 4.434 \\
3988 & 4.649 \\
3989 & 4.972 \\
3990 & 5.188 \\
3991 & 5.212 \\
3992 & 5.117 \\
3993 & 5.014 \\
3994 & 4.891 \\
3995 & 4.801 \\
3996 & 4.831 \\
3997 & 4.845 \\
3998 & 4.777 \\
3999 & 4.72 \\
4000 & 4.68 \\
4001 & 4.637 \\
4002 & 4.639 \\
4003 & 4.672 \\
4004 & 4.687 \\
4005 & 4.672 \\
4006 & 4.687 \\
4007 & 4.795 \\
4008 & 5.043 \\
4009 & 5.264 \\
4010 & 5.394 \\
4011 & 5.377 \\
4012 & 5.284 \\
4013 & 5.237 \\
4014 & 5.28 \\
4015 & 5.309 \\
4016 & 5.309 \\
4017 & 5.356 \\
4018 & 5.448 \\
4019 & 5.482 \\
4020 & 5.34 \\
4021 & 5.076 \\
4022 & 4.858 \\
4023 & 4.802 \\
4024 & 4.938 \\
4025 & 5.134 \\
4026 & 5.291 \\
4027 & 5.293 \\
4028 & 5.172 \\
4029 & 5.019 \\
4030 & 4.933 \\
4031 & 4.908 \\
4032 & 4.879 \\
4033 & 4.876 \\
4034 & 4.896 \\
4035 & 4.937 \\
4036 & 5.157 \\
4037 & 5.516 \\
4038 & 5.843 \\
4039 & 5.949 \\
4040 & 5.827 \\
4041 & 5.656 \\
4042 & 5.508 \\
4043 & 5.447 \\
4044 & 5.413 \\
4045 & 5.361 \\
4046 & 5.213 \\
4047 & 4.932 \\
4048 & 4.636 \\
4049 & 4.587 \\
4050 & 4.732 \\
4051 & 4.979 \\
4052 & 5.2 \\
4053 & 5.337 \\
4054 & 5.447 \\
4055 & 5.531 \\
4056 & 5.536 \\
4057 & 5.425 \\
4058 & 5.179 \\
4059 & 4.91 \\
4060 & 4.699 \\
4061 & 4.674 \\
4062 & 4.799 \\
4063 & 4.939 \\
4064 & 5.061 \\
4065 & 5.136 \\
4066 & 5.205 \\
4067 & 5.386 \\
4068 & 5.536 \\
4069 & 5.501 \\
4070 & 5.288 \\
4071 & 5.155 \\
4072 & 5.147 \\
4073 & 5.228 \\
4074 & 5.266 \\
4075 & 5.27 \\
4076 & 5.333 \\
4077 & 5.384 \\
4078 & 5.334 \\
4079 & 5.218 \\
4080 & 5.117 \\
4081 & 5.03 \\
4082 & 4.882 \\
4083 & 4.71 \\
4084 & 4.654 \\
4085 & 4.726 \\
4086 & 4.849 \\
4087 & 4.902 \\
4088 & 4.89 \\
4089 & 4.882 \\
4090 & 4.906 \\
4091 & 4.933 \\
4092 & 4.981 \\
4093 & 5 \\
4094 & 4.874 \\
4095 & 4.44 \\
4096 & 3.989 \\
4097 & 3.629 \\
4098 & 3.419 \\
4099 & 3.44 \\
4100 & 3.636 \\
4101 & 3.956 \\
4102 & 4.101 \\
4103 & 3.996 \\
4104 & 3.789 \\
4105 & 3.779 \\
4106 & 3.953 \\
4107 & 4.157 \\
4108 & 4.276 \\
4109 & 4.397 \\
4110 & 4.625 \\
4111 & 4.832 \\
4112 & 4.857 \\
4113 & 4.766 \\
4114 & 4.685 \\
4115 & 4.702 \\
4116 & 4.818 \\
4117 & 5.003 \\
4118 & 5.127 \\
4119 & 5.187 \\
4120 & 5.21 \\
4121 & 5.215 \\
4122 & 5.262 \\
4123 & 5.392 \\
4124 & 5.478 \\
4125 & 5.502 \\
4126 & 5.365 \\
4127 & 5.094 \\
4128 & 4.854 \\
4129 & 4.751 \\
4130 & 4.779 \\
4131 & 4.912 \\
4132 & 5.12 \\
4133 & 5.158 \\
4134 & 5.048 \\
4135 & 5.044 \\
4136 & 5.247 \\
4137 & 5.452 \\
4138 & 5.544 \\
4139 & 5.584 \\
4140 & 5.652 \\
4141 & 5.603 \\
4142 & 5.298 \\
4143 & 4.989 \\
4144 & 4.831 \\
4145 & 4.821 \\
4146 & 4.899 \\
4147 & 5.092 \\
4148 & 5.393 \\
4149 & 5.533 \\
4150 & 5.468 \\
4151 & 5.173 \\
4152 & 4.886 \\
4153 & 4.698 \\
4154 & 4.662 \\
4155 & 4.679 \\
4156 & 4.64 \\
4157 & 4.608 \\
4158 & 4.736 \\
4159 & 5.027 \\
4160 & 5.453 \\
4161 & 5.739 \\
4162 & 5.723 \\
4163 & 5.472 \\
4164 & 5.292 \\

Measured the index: 1.33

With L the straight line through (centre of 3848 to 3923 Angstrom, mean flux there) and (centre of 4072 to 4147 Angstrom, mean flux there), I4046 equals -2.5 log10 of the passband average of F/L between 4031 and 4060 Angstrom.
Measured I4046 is -0.130 mag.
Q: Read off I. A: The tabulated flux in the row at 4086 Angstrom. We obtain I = 4.849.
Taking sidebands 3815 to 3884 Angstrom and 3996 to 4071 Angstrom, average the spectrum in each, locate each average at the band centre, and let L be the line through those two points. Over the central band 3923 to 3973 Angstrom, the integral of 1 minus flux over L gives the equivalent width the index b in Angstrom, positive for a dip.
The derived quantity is 9.24 Angstrom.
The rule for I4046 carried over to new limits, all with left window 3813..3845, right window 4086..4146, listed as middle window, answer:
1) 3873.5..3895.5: 0.01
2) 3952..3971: 0.10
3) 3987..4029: -0.19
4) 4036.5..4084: -0.16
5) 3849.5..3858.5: -0.17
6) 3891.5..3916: -0.13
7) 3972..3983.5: 0.05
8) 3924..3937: 0.18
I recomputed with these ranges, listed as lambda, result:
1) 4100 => 3.636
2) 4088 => 4.89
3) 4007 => 4.795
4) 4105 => 3.779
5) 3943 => 4.14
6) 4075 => 5.27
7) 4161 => 5.739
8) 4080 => 5.117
